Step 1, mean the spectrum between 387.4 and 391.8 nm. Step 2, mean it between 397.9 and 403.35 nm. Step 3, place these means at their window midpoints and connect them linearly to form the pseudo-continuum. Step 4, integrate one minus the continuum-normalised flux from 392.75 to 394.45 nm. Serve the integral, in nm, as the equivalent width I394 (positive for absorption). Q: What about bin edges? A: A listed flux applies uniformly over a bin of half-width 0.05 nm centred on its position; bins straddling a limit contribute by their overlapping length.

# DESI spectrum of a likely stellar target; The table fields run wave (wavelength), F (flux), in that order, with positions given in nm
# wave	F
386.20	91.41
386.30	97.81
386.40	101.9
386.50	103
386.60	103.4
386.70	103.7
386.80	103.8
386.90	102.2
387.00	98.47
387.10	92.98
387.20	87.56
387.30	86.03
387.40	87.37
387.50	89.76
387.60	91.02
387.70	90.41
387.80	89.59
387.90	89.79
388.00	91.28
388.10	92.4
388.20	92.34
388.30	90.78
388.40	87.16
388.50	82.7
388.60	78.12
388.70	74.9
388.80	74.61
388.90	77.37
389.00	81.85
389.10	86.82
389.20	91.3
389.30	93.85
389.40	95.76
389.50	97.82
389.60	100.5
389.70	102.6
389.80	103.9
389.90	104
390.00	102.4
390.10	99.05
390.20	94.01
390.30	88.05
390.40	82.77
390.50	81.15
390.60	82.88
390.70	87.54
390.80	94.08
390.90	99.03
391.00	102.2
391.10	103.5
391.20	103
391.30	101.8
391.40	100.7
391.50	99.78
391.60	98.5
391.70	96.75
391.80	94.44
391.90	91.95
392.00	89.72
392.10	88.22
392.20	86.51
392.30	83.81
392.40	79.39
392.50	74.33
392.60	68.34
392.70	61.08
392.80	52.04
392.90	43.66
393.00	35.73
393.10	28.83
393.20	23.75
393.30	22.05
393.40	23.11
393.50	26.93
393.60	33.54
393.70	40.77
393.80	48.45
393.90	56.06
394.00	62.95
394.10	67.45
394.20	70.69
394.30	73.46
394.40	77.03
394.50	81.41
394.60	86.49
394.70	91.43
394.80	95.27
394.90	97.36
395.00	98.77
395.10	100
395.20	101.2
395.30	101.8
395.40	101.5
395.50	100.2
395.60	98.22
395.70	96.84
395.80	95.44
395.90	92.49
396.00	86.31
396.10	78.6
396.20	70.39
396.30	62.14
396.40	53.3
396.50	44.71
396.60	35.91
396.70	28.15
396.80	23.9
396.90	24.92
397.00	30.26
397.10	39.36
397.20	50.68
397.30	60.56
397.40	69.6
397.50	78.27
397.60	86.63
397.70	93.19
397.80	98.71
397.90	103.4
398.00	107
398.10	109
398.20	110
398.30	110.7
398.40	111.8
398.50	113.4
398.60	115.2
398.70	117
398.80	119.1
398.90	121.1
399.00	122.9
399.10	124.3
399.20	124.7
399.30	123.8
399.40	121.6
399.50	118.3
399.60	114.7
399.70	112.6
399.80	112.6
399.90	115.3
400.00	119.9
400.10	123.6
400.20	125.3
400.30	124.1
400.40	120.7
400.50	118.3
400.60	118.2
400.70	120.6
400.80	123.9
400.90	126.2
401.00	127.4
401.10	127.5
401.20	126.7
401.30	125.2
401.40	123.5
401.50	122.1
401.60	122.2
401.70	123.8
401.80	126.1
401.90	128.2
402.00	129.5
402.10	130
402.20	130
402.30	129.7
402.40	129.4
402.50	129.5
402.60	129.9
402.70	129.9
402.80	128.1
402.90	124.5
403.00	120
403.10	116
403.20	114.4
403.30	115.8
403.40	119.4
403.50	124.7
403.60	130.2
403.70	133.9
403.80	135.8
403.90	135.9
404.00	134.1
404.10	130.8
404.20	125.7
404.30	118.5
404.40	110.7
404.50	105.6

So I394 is 0.94 nm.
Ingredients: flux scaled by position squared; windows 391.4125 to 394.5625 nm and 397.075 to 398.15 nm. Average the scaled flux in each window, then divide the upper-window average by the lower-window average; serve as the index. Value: 1.3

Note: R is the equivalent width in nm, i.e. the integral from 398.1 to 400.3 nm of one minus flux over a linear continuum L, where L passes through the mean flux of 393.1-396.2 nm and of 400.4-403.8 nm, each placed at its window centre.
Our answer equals -0.27 nm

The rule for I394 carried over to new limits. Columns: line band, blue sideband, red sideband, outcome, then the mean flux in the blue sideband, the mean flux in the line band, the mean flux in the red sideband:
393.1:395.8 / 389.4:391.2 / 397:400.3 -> 0.77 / 95.8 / 71.8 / 105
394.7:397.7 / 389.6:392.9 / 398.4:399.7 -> 0.96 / 90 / 73.2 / 119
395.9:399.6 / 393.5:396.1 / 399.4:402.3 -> 0.61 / 81.1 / 86.3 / 123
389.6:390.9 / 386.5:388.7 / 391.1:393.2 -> -0.16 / 91.8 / 94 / 78.2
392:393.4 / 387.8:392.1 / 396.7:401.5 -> 0.56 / 92.4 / 57.4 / 104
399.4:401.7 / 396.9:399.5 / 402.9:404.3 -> -0.25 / 97.5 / 121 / 126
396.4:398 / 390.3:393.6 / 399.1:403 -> 0.69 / 74.8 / 59.3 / 124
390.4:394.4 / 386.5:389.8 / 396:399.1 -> 0.70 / 91.3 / 71.5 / 80.5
